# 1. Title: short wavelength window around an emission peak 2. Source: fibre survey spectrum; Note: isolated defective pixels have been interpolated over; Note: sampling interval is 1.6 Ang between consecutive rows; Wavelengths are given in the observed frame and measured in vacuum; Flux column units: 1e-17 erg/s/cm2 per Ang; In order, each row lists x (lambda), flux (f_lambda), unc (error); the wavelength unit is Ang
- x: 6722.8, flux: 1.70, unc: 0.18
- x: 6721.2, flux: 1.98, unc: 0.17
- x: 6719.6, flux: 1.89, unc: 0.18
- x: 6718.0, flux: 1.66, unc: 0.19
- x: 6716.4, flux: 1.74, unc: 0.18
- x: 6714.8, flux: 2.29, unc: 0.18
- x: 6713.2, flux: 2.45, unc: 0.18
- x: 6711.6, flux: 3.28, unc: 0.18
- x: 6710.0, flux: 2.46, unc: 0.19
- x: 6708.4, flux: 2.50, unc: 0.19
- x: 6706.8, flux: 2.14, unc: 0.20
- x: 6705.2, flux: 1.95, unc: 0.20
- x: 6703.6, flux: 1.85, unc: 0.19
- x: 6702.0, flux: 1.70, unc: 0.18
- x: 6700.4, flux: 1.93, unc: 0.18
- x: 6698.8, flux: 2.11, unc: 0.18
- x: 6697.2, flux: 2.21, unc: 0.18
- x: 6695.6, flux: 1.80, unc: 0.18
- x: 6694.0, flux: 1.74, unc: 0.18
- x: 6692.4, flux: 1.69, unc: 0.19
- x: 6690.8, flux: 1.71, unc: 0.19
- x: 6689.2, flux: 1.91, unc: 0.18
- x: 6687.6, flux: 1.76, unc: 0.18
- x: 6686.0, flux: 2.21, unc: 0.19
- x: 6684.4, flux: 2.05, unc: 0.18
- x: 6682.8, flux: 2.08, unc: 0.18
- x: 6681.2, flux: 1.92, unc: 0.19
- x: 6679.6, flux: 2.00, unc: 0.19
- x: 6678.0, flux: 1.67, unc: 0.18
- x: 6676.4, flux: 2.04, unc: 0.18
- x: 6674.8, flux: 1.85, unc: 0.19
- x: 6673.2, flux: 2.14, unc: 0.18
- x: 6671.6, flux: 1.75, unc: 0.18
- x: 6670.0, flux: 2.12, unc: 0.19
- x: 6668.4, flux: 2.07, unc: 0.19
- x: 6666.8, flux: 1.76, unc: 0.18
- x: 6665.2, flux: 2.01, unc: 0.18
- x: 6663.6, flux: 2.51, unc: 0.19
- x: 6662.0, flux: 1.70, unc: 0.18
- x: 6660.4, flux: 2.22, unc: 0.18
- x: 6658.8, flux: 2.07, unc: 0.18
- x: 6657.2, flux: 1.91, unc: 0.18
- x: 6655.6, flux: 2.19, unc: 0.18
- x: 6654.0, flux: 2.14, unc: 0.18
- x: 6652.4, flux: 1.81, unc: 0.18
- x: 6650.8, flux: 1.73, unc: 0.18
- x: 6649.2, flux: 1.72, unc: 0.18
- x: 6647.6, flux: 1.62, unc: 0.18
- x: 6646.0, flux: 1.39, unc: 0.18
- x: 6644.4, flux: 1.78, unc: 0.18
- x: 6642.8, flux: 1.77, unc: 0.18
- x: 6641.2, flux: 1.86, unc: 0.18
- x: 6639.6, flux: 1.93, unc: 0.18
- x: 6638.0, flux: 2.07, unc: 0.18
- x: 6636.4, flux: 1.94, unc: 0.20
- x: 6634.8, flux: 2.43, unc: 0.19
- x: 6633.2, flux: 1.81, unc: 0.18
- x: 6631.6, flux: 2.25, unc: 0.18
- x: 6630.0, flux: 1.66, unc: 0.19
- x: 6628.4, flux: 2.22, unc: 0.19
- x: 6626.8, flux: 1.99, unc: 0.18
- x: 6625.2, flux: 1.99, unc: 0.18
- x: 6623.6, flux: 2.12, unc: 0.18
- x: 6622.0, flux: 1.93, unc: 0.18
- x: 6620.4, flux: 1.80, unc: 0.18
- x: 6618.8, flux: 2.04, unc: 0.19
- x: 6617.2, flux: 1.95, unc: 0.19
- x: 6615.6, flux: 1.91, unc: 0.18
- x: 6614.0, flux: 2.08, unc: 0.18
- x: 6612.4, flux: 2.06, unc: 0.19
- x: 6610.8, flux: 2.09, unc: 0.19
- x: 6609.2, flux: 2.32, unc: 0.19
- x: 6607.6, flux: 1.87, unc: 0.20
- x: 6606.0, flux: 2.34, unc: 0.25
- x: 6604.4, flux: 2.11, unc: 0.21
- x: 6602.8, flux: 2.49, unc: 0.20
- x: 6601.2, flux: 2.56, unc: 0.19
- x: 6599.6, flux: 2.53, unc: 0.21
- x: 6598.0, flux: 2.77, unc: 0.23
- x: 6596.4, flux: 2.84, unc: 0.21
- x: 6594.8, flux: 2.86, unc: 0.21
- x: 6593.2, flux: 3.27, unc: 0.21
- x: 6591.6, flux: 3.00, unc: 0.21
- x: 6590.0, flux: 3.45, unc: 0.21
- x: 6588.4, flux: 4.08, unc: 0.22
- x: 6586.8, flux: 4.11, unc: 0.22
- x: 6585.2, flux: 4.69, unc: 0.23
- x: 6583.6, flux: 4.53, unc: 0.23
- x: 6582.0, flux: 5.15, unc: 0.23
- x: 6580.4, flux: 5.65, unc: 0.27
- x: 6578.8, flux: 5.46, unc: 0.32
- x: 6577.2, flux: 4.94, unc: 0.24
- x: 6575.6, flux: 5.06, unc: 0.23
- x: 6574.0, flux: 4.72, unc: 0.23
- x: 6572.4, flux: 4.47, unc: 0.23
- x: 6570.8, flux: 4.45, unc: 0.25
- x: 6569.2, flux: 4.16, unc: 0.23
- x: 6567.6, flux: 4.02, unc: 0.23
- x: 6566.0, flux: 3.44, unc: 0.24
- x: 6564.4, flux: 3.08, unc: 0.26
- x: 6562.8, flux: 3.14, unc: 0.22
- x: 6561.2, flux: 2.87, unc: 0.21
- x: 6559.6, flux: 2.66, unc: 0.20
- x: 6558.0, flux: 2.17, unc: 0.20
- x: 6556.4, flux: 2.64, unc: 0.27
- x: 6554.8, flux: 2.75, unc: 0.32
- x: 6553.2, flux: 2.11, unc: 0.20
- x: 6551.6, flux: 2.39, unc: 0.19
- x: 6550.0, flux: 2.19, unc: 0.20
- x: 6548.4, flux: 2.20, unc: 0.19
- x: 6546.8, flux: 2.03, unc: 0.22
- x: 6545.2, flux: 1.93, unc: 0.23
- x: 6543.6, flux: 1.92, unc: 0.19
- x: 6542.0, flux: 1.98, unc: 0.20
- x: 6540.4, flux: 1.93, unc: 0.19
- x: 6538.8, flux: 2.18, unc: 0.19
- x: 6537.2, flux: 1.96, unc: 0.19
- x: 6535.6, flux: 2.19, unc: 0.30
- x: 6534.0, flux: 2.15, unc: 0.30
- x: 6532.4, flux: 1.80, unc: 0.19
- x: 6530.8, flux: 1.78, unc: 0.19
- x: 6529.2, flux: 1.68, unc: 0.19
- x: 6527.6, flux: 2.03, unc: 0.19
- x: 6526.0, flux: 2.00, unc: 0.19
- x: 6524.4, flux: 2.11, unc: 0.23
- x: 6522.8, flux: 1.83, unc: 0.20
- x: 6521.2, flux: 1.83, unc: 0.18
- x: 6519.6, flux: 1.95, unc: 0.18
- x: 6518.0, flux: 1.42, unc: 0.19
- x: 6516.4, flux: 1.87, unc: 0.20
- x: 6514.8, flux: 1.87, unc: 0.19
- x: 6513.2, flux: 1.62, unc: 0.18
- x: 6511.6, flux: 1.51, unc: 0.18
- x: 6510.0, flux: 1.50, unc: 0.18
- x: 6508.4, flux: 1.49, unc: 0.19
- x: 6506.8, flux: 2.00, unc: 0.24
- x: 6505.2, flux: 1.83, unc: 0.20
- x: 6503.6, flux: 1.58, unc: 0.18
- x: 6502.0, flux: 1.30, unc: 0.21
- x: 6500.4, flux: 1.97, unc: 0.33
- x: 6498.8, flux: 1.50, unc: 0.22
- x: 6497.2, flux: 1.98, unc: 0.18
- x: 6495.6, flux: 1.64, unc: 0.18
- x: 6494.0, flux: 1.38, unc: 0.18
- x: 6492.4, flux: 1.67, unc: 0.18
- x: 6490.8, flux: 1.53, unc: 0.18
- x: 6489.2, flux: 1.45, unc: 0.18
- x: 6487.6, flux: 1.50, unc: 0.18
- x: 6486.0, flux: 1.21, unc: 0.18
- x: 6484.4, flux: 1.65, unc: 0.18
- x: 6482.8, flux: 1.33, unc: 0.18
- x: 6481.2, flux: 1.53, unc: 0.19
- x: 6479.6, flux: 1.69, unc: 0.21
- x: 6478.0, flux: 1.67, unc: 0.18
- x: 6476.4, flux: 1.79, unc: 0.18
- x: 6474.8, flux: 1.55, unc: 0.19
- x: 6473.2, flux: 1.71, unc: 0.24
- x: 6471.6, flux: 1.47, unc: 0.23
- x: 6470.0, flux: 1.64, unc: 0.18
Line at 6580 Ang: H-beta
